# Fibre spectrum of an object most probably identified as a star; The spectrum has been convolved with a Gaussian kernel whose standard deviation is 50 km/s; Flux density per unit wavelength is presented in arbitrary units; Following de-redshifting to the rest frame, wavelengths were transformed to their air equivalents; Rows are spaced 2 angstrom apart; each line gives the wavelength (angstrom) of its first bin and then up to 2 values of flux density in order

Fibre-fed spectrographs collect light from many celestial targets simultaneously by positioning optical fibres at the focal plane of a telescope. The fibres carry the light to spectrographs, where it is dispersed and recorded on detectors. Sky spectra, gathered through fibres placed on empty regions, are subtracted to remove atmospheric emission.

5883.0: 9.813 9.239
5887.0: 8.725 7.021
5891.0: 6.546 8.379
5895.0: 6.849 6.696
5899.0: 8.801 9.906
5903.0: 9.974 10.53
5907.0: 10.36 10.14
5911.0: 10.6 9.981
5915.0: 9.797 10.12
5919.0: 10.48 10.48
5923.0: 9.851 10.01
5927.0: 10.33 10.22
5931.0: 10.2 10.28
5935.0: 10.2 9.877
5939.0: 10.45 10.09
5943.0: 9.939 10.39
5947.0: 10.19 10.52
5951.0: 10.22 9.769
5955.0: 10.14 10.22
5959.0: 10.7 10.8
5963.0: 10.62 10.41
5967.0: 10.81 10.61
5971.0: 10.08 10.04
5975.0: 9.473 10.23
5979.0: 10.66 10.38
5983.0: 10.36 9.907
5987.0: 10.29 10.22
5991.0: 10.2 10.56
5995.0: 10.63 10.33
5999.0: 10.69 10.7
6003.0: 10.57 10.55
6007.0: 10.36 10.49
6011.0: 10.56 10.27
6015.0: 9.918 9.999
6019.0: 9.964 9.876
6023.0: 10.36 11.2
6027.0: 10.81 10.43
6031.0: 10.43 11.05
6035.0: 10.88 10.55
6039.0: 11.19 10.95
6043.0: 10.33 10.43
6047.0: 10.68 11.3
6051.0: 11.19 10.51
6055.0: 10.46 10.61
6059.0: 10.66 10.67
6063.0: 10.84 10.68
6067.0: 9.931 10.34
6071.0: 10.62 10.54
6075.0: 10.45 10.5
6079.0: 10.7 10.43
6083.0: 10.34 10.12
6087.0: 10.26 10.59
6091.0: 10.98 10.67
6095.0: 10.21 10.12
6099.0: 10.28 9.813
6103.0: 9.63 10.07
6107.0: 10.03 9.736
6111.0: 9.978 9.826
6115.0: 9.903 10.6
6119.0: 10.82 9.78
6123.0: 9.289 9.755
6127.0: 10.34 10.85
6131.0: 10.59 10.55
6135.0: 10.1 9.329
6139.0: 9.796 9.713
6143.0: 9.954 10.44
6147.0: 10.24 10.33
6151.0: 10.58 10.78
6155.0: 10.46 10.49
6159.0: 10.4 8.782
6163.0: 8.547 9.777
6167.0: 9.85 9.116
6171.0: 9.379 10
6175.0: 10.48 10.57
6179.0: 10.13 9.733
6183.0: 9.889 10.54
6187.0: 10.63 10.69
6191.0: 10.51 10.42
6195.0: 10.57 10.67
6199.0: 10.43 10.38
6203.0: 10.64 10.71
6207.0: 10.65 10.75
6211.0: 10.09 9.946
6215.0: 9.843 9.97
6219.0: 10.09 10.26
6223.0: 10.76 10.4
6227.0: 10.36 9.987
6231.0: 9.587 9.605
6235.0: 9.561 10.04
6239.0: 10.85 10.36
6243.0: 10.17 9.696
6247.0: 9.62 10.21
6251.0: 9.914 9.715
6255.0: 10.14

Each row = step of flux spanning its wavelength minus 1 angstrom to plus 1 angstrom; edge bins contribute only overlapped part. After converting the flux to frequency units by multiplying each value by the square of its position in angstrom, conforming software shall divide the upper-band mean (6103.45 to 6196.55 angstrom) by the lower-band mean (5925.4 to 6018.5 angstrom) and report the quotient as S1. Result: 1.04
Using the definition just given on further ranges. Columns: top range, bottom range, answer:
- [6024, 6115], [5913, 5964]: 1.07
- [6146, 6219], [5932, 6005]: 1.06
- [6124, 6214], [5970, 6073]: 1.02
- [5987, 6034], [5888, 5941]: 1.13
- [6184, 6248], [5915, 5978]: 1.10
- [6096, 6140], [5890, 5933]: 1.13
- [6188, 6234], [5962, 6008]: 1.07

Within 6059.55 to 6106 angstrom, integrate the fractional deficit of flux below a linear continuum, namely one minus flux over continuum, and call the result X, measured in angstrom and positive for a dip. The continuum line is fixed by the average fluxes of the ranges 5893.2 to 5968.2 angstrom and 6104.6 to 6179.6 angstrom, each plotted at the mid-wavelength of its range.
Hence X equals -1.7 angstrom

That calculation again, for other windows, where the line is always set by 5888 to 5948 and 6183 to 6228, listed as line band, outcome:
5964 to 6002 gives -2.1 angstrom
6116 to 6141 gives 0.2 angstrom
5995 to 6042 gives -3.0 angstrom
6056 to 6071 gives -0.8 angstrom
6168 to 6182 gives 0.6 angstrom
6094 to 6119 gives 0.2 angstrom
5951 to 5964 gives -0.8 angstrom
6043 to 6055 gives -0.9 angstrom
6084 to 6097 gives -0.4 angstrom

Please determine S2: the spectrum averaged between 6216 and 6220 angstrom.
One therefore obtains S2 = 10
